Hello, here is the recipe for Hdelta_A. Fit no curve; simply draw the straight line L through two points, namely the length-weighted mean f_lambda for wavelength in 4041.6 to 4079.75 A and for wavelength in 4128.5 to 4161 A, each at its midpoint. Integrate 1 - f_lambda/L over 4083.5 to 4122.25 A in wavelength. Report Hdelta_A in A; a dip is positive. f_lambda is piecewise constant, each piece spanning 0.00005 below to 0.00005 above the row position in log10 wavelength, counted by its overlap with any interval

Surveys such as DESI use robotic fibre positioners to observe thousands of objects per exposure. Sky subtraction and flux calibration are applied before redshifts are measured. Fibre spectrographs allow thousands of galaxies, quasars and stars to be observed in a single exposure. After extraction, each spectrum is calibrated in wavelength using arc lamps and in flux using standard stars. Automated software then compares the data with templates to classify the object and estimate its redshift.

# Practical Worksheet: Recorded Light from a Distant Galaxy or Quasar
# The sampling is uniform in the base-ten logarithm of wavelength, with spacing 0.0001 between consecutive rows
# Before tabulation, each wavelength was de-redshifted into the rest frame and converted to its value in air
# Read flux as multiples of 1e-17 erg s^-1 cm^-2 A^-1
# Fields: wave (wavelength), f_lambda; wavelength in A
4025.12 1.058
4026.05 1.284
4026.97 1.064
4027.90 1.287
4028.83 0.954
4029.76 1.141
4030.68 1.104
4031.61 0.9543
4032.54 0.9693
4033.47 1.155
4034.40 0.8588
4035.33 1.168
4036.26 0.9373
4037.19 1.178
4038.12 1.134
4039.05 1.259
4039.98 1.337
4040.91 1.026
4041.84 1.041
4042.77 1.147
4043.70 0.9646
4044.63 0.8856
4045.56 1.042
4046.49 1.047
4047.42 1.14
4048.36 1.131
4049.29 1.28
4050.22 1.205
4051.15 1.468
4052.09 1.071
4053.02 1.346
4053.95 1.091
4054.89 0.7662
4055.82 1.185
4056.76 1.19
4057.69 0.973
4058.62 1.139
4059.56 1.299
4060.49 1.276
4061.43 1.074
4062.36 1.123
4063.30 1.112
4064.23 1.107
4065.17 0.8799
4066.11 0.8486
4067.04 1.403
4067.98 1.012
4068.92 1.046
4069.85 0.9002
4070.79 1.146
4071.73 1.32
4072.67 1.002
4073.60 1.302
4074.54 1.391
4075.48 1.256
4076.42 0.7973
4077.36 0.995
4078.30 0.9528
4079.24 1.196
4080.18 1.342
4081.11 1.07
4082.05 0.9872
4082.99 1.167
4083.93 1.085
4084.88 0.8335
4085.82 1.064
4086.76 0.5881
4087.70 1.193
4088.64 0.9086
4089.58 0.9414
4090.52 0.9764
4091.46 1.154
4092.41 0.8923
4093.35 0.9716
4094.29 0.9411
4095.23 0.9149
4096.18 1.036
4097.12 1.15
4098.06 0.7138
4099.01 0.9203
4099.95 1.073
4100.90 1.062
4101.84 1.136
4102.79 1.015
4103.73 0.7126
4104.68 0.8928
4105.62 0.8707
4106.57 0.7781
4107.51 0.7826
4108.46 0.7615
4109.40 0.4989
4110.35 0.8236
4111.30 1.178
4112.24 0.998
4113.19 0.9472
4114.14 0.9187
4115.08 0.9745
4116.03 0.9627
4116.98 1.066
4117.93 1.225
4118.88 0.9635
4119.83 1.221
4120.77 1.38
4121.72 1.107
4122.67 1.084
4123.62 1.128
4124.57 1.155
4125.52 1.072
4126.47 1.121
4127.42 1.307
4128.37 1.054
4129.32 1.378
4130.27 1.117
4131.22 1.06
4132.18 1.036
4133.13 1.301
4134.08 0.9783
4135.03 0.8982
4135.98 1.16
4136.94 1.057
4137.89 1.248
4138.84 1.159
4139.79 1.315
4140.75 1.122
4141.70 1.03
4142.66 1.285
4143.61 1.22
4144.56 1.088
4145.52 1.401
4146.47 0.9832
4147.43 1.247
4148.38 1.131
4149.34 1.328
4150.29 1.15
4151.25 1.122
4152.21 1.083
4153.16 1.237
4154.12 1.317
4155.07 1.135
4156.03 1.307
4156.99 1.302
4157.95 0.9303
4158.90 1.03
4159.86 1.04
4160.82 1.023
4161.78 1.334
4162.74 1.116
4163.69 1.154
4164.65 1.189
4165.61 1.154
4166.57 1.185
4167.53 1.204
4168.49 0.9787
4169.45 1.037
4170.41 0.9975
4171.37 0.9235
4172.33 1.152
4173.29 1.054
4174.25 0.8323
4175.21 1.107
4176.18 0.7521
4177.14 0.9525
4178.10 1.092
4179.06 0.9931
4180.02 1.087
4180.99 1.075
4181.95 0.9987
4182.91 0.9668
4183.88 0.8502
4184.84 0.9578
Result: 5.7 A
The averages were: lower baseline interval 1.11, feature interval 0.967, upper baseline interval 1.15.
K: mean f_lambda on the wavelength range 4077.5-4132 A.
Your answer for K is 1.01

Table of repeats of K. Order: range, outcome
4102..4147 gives 1.06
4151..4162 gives 1.15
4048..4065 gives 1.15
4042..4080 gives 1.11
